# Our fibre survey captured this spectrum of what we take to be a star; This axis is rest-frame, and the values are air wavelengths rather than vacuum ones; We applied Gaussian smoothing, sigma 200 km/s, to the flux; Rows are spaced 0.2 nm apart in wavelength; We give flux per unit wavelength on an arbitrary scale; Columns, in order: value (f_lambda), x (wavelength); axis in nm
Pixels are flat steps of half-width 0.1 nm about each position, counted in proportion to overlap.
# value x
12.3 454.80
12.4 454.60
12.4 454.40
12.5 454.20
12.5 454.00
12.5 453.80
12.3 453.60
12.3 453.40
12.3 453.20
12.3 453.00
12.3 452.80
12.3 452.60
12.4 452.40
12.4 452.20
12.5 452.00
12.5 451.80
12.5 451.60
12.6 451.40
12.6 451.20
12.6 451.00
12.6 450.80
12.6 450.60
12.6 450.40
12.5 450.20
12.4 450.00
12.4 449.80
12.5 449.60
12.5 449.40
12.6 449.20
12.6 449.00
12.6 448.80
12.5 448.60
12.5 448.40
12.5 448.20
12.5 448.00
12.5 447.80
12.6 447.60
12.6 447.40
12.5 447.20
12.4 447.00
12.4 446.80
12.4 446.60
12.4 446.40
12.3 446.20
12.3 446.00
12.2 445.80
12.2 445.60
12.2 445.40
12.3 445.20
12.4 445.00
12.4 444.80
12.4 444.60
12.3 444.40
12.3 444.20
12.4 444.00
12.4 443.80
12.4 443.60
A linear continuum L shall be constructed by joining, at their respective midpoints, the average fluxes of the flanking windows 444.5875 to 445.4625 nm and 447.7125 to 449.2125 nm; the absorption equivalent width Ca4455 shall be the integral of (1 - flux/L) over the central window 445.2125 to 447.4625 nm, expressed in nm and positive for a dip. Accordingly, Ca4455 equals 0.01 nm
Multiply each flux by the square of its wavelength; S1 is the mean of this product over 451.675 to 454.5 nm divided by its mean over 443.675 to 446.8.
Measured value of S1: 1.0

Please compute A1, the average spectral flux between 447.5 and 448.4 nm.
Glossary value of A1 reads 12.5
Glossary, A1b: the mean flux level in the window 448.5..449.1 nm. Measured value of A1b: 12.6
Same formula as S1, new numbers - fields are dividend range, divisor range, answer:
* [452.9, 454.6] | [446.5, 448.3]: 1.02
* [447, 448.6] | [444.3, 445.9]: 1.03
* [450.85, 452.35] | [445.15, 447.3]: 1.04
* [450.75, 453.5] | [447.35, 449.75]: 1.01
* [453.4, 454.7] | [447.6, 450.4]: 1.02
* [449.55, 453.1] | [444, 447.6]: 1.03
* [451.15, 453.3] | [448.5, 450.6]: 1.00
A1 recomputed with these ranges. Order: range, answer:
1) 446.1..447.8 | 12.5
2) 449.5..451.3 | 12.5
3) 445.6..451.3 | 12.5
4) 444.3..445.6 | 12.3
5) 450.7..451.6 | 12.6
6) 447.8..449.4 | 12.5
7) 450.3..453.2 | 12.5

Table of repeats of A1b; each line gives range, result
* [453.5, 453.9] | 12.4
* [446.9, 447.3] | 12.5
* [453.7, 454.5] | 12.5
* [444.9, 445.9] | 12.3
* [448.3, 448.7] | 12.5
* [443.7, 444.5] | 12.4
